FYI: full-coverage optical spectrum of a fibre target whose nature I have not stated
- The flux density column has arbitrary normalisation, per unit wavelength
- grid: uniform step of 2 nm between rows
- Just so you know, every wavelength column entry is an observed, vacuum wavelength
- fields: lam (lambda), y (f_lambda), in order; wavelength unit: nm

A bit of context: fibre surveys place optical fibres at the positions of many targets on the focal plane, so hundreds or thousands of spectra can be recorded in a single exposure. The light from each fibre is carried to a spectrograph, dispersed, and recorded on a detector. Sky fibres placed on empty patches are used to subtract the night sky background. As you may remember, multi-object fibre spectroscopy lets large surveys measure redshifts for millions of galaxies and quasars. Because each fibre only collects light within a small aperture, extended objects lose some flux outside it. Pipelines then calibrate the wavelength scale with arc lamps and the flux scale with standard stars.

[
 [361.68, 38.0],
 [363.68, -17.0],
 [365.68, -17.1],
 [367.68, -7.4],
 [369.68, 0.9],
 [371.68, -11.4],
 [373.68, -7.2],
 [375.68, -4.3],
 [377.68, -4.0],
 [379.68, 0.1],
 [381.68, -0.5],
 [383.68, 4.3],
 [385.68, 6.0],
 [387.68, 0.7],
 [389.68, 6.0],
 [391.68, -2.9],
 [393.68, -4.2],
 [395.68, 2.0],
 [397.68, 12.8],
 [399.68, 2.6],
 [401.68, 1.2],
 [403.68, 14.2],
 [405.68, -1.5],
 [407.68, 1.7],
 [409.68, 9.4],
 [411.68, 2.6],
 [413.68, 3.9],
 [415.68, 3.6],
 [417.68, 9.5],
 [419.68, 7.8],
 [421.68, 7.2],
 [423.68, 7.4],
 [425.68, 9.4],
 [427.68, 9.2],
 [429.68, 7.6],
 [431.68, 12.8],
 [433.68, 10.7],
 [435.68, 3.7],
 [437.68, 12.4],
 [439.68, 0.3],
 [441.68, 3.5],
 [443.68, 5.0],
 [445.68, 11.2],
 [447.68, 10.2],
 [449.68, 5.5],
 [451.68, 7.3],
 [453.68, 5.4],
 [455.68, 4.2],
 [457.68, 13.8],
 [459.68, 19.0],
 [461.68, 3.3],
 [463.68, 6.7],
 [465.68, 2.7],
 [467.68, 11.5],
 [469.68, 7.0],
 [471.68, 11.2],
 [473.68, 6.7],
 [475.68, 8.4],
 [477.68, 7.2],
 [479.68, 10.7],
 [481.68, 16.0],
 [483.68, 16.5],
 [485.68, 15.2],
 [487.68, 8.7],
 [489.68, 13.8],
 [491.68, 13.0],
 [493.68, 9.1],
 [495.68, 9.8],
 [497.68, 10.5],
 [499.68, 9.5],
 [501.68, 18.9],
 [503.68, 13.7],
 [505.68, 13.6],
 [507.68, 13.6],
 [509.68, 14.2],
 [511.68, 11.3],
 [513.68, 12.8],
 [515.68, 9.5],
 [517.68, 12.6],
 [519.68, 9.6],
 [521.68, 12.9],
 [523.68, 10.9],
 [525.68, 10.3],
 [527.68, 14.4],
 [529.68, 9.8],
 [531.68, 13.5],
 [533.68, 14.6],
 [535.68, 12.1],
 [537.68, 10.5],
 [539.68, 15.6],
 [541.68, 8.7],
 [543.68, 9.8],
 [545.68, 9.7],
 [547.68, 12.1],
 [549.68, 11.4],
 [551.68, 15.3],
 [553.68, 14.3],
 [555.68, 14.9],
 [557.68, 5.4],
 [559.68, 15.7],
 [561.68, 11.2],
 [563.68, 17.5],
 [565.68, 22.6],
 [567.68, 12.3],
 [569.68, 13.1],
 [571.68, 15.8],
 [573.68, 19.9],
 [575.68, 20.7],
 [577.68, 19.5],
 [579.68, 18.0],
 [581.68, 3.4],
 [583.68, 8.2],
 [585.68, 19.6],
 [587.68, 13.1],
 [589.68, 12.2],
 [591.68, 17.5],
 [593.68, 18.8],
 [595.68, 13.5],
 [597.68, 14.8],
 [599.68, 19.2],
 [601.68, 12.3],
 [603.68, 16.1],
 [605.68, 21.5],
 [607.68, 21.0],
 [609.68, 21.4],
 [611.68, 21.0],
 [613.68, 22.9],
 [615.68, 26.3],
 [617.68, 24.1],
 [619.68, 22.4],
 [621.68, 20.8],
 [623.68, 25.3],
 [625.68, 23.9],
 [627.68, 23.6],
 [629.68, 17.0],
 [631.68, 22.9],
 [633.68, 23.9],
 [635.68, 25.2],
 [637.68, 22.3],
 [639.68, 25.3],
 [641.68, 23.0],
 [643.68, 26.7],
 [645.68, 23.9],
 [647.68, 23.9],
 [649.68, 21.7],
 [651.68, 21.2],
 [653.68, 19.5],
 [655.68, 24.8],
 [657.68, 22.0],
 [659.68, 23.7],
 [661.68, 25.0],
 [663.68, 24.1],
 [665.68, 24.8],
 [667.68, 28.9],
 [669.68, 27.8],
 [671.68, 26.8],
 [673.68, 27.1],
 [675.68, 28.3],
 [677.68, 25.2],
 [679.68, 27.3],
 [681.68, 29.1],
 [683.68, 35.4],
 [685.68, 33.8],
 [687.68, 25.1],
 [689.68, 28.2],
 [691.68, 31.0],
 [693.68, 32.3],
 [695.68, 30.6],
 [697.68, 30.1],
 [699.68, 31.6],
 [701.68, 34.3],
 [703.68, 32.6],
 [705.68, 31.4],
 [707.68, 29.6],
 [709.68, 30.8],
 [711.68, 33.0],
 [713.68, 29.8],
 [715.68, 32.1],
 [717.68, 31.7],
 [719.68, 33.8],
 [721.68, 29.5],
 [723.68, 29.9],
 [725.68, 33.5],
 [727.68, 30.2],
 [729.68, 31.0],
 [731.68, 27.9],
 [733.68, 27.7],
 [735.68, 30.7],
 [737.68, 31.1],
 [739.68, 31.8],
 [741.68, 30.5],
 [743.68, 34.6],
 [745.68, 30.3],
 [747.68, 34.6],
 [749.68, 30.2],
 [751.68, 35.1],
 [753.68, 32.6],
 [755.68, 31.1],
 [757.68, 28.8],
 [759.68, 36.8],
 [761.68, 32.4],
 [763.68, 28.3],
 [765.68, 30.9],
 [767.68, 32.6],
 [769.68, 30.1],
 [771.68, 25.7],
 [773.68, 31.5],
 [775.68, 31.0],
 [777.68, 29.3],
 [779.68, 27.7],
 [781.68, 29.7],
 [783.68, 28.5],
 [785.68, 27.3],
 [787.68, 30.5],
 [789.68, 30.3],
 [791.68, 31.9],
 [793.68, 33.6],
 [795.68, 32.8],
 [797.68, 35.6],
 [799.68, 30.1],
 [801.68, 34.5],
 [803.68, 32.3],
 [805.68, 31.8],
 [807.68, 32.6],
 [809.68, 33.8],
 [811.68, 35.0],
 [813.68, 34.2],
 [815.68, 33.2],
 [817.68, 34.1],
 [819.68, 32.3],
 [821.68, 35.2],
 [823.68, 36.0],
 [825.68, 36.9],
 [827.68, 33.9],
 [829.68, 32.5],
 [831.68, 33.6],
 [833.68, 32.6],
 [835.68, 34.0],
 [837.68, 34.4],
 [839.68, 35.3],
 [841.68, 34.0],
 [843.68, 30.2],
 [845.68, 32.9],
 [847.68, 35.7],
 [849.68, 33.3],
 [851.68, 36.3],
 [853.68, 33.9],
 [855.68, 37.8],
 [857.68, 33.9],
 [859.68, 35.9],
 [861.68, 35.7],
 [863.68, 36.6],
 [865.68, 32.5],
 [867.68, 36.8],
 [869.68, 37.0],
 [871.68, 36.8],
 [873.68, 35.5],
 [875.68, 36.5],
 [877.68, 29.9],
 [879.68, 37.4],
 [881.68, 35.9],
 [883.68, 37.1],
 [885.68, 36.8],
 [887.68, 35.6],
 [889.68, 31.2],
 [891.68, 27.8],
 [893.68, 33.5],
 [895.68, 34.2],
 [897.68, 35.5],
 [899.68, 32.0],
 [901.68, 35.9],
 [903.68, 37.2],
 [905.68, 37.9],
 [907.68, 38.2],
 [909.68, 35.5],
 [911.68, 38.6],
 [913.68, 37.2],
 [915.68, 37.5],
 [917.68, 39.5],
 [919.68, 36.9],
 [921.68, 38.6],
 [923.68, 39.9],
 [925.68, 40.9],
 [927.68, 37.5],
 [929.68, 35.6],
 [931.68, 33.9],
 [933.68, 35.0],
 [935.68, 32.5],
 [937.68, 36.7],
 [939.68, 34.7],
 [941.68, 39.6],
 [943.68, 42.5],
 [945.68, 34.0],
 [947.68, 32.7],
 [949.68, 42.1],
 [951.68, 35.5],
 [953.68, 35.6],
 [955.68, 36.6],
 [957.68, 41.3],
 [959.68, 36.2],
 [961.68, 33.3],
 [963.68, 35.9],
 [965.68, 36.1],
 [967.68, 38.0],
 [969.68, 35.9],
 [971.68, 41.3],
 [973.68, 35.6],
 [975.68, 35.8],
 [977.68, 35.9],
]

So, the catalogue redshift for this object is 0.52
